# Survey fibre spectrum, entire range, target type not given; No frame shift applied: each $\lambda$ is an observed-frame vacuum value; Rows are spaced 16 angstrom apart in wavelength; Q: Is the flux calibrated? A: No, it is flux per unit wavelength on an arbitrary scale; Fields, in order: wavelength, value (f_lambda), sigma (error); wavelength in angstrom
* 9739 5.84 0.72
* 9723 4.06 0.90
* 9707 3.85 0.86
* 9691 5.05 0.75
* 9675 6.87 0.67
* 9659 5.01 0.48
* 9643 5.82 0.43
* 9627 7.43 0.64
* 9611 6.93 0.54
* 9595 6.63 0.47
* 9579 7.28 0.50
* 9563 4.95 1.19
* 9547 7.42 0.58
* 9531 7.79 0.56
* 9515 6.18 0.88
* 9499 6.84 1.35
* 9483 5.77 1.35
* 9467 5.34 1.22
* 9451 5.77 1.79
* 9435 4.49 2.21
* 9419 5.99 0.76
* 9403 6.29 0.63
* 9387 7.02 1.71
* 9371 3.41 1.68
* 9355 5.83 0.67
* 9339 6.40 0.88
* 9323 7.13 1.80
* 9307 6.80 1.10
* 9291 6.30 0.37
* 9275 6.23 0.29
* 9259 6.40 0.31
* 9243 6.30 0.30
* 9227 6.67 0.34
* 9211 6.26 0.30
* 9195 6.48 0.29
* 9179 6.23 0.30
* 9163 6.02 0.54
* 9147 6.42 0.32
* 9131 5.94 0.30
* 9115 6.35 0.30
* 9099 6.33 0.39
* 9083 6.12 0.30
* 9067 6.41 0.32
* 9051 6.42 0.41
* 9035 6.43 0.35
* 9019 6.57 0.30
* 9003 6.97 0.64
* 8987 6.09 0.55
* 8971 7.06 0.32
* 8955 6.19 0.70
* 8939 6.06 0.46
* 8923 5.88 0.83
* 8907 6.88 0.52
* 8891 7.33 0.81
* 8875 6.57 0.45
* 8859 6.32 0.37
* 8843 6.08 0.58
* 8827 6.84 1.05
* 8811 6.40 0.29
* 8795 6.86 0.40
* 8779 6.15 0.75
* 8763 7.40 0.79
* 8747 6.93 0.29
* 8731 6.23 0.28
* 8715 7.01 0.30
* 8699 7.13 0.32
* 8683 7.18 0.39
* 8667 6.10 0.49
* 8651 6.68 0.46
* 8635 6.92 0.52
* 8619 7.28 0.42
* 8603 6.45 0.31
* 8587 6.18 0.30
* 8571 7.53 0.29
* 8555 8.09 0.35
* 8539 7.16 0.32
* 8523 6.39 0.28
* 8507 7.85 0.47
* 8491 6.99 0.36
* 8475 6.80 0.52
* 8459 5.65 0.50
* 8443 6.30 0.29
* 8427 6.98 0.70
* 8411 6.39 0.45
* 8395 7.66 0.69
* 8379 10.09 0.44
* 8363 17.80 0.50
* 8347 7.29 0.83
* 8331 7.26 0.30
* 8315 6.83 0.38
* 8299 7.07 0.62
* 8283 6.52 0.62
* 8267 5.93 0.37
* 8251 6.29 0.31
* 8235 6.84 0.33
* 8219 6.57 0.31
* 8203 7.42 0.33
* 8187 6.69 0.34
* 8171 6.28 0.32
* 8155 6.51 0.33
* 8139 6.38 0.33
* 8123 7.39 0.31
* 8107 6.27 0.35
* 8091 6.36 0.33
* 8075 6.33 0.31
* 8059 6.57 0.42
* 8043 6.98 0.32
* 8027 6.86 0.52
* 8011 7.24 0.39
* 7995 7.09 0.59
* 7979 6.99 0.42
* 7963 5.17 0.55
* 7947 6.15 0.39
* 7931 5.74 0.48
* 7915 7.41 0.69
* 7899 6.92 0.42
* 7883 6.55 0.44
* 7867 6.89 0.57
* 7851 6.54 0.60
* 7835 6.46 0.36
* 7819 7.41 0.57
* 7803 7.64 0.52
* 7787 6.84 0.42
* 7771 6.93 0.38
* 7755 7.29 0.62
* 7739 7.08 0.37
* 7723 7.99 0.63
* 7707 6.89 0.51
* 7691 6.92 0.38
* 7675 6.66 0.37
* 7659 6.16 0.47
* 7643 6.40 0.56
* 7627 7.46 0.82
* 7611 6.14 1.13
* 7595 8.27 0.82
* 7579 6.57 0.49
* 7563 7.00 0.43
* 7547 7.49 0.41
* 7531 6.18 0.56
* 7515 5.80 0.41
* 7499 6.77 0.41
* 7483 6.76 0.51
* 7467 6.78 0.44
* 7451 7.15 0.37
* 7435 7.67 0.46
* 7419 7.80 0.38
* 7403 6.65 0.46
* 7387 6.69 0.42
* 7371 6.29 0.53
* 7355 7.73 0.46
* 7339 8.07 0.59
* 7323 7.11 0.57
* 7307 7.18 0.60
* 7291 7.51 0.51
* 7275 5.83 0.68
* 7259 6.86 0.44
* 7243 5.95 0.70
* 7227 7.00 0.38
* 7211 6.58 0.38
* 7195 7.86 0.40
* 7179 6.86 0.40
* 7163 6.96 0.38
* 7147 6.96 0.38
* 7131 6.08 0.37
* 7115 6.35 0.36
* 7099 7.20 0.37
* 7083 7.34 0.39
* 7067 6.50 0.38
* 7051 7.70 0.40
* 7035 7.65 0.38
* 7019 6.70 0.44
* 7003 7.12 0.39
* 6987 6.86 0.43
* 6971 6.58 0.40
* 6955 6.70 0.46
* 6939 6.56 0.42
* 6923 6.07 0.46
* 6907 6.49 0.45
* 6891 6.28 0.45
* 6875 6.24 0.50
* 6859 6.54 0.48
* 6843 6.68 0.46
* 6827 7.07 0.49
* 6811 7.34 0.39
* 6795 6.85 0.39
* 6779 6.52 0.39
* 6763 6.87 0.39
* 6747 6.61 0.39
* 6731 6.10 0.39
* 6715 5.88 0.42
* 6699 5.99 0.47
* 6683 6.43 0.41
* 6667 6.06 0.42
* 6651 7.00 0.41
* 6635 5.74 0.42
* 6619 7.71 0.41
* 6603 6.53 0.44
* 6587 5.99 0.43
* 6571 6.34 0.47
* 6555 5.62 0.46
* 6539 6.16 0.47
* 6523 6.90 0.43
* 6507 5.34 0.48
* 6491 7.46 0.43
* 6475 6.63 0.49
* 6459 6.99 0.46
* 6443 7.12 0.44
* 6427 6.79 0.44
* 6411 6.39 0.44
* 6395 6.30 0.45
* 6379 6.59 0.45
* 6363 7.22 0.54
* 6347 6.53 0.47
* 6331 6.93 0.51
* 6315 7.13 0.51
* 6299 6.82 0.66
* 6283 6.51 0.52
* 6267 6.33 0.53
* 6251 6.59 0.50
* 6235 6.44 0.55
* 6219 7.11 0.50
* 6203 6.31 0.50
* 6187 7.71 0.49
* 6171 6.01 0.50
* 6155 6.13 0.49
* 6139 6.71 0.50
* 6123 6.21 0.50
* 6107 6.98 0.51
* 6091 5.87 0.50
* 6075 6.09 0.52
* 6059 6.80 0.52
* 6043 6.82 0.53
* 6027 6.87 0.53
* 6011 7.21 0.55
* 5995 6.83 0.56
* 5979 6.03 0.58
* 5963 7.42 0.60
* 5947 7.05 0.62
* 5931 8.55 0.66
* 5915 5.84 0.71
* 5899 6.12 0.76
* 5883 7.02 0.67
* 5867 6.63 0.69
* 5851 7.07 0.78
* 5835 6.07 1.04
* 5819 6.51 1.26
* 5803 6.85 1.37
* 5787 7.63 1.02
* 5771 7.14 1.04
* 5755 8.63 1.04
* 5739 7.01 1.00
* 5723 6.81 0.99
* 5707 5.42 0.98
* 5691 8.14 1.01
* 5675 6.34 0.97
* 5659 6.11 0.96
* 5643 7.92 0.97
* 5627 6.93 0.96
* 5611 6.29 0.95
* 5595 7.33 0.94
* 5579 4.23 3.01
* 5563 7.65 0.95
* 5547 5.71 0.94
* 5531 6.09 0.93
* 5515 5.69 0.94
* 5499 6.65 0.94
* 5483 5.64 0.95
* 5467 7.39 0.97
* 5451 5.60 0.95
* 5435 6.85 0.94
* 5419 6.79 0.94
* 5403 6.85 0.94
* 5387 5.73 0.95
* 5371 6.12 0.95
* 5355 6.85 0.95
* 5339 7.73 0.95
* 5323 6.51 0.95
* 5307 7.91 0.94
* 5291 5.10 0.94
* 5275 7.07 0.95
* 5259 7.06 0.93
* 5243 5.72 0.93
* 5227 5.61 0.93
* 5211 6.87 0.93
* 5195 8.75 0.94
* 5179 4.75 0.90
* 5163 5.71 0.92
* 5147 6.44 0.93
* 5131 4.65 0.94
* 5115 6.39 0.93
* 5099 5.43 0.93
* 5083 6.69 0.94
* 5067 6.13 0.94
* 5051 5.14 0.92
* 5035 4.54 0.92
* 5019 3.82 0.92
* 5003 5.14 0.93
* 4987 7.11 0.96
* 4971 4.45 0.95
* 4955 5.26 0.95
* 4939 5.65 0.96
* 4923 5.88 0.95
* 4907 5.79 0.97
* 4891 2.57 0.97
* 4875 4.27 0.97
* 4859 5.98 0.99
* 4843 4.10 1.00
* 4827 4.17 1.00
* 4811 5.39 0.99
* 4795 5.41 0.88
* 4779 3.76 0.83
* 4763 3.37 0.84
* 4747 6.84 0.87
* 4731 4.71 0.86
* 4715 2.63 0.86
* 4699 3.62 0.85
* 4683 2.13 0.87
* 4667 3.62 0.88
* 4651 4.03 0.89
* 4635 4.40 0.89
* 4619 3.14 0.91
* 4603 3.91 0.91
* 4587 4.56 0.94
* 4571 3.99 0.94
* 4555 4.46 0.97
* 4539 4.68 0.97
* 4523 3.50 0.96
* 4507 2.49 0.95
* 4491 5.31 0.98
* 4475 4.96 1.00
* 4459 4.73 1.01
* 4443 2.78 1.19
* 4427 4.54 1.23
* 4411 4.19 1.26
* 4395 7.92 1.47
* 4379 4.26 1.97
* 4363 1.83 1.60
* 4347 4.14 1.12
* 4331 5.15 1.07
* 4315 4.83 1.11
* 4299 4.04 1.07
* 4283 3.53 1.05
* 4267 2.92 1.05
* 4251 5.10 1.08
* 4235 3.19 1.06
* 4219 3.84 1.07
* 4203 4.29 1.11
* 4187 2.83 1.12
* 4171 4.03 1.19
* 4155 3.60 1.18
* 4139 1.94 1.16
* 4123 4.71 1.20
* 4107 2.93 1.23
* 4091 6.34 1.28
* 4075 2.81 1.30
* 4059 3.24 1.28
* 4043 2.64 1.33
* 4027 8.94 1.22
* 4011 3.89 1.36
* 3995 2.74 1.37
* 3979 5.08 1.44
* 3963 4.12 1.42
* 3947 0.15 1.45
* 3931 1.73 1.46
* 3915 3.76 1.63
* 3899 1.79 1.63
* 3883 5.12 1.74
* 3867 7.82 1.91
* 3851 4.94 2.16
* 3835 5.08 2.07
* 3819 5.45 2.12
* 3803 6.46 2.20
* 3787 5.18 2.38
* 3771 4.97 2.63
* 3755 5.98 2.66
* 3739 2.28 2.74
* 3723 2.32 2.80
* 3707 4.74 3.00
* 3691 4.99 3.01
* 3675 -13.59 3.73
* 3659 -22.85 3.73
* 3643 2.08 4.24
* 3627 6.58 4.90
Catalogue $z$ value 0.27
